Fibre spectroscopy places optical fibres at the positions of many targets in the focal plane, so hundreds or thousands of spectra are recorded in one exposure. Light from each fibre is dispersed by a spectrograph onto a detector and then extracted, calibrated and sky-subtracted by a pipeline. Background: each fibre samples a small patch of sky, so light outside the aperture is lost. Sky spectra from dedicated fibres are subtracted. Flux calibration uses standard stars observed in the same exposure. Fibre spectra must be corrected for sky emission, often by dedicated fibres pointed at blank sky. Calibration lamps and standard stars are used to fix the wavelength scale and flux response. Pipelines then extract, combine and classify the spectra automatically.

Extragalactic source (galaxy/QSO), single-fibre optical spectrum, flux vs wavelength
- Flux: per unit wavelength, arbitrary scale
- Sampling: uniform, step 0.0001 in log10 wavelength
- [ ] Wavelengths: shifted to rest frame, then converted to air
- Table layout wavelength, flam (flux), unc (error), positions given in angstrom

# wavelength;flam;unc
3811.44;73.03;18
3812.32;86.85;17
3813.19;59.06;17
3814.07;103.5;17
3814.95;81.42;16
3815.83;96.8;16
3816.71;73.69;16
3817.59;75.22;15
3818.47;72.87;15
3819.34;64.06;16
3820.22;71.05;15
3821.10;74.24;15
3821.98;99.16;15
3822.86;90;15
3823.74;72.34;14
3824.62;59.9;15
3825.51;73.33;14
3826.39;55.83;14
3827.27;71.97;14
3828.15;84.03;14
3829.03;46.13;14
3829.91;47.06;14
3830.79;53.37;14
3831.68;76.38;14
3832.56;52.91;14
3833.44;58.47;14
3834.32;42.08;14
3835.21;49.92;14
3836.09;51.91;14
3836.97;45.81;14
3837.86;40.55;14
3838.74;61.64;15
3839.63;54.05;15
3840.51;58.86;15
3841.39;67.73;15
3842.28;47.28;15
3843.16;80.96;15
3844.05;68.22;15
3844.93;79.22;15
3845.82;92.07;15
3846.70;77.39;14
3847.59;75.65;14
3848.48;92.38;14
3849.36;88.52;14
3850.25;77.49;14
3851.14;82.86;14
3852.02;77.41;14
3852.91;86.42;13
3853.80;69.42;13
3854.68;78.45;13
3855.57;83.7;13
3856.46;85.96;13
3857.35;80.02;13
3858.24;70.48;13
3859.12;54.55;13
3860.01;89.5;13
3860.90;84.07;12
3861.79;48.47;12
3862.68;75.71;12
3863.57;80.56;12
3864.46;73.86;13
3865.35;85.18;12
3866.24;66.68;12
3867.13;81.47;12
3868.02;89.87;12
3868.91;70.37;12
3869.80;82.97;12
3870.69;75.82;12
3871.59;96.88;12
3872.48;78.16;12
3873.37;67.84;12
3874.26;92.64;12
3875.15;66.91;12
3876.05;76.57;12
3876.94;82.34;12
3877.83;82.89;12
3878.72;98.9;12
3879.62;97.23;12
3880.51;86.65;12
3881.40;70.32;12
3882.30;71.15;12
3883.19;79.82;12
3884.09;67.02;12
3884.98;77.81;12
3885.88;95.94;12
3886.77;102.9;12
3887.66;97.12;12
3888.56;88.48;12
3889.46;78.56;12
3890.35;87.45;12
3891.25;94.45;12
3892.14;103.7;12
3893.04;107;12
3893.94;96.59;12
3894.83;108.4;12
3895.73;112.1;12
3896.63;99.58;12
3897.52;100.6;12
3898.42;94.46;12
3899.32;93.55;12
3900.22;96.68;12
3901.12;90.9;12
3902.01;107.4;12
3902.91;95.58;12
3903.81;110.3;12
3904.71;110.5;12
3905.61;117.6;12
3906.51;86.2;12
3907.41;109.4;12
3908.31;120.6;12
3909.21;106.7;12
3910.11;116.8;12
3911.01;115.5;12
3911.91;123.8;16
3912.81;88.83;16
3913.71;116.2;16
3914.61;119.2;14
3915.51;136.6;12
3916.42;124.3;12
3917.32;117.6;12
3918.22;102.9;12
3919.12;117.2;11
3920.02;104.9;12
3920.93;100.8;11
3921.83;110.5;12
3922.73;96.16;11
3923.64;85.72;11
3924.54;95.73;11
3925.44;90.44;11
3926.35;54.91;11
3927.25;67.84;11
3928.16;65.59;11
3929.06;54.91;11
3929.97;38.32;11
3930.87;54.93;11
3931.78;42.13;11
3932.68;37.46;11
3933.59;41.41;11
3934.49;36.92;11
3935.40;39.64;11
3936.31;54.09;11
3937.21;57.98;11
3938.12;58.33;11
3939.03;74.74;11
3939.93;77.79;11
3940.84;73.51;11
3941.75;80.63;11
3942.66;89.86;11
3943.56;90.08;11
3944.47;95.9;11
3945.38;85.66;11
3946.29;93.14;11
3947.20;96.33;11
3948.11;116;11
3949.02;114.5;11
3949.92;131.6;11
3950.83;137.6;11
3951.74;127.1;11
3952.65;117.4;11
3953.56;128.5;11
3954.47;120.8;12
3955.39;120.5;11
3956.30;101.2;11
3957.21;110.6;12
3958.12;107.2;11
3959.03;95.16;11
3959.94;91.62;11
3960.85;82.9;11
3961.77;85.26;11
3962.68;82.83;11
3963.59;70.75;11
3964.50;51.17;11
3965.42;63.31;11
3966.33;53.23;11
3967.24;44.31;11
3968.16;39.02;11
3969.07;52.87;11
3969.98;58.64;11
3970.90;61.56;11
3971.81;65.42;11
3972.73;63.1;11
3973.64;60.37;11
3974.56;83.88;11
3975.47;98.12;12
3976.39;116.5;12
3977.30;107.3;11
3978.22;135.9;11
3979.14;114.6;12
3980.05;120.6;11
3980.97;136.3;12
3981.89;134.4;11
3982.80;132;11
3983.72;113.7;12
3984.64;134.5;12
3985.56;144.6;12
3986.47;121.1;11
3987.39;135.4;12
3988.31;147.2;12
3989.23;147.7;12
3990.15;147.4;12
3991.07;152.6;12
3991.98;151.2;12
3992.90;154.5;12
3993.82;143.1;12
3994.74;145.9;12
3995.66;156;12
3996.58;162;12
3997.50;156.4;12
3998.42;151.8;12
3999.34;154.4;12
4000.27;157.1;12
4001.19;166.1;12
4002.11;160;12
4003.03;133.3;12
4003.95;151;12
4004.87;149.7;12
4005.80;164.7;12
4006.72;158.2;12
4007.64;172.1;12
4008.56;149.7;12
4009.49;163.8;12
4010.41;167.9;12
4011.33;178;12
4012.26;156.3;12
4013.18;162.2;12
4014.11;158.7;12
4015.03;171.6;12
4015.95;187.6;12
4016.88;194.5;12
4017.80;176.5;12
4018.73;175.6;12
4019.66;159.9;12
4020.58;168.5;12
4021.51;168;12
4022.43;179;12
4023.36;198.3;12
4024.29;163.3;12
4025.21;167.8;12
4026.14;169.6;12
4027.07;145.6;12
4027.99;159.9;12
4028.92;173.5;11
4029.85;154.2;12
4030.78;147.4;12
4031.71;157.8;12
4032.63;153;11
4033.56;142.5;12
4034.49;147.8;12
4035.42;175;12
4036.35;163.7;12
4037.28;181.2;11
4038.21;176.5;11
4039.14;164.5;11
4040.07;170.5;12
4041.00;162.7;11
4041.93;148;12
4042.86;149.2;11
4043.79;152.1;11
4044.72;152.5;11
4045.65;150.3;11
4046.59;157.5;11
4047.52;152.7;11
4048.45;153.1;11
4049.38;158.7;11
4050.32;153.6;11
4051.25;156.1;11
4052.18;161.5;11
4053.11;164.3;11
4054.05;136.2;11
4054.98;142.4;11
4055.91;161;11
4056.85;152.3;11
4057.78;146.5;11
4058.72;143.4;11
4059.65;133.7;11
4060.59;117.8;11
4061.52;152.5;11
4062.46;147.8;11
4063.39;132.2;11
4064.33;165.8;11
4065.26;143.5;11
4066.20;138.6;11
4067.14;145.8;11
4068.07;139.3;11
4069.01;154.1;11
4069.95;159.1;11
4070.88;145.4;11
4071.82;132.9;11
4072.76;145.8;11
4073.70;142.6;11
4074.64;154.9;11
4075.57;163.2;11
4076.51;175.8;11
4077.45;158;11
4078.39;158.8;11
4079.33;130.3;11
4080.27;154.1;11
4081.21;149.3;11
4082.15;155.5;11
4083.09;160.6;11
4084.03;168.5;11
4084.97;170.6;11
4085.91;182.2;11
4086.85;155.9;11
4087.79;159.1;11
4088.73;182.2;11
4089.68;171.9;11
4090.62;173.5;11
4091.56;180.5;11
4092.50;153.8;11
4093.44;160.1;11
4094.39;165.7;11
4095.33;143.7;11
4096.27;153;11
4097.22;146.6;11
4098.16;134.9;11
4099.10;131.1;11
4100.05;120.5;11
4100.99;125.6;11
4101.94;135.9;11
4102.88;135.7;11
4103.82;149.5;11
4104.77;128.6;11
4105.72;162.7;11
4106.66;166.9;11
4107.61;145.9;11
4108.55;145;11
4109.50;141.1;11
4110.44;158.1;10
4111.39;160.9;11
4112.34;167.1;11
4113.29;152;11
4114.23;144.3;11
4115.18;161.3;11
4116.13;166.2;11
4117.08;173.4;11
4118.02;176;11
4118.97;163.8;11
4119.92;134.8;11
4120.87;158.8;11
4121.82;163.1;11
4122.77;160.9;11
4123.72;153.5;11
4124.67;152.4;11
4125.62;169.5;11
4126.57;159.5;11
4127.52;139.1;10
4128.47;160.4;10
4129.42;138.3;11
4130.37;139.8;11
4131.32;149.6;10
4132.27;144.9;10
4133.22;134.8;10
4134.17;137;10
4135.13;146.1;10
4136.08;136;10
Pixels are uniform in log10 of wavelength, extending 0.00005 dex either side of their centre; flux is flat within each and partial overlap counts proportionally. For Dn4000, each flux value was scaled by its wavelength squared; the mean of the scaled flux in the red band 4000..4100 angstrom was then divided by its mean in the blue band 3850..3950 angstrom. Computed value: 1.96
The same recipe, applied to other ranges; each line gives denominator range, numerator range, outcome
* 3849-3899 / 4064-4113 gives 2.03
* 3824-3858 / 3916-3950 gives 1.24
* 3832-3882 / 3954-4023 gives 1.86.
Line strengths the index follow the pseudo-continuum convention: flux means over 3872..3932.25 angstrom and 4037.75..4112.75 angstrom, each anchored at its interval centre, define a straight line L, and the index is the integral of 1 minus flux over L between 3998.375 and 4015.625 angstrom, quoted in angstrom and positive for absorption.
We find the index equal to -4.1 angstrom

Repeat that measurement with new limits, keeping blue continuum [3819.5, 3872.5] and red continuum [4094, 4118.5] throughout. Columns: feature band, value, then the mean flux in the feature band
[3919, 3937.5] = 5.3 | 68.1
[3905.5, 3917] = -2.9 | 114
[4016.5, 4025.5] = -3.7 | 175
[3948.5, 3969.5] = 2.4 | 92.7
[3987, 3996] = -2.6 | 148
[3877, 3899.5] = -2.0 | 91.5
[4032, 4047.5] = -3.5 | 159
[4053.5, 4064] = -0.6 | 143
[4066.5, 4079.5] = -1.0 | 151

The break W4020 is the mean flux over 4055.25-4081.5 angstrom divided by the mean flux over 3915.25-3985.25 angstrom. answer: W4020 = 1.7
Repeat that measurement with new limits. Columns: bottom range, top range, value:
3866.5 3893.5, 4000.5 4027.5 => 1.96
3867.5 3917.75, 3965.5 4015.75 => 1.35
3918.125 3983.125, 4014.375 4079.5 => 1.83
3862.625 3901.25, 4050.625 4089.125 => 1.75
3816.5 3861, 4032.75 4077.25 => 2.18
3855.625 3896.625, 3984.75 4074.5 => 1.86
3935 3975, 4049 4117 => 1.80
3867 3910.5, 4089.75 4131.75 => 1.65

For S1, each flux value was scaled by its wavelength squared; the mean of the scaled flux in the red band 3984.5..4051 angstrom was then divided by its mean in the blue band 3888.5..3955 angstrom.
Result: 1.78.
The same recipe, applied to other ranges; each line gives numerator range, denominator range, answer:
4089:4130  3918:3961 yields 1.92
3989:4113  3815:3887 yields 2.33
